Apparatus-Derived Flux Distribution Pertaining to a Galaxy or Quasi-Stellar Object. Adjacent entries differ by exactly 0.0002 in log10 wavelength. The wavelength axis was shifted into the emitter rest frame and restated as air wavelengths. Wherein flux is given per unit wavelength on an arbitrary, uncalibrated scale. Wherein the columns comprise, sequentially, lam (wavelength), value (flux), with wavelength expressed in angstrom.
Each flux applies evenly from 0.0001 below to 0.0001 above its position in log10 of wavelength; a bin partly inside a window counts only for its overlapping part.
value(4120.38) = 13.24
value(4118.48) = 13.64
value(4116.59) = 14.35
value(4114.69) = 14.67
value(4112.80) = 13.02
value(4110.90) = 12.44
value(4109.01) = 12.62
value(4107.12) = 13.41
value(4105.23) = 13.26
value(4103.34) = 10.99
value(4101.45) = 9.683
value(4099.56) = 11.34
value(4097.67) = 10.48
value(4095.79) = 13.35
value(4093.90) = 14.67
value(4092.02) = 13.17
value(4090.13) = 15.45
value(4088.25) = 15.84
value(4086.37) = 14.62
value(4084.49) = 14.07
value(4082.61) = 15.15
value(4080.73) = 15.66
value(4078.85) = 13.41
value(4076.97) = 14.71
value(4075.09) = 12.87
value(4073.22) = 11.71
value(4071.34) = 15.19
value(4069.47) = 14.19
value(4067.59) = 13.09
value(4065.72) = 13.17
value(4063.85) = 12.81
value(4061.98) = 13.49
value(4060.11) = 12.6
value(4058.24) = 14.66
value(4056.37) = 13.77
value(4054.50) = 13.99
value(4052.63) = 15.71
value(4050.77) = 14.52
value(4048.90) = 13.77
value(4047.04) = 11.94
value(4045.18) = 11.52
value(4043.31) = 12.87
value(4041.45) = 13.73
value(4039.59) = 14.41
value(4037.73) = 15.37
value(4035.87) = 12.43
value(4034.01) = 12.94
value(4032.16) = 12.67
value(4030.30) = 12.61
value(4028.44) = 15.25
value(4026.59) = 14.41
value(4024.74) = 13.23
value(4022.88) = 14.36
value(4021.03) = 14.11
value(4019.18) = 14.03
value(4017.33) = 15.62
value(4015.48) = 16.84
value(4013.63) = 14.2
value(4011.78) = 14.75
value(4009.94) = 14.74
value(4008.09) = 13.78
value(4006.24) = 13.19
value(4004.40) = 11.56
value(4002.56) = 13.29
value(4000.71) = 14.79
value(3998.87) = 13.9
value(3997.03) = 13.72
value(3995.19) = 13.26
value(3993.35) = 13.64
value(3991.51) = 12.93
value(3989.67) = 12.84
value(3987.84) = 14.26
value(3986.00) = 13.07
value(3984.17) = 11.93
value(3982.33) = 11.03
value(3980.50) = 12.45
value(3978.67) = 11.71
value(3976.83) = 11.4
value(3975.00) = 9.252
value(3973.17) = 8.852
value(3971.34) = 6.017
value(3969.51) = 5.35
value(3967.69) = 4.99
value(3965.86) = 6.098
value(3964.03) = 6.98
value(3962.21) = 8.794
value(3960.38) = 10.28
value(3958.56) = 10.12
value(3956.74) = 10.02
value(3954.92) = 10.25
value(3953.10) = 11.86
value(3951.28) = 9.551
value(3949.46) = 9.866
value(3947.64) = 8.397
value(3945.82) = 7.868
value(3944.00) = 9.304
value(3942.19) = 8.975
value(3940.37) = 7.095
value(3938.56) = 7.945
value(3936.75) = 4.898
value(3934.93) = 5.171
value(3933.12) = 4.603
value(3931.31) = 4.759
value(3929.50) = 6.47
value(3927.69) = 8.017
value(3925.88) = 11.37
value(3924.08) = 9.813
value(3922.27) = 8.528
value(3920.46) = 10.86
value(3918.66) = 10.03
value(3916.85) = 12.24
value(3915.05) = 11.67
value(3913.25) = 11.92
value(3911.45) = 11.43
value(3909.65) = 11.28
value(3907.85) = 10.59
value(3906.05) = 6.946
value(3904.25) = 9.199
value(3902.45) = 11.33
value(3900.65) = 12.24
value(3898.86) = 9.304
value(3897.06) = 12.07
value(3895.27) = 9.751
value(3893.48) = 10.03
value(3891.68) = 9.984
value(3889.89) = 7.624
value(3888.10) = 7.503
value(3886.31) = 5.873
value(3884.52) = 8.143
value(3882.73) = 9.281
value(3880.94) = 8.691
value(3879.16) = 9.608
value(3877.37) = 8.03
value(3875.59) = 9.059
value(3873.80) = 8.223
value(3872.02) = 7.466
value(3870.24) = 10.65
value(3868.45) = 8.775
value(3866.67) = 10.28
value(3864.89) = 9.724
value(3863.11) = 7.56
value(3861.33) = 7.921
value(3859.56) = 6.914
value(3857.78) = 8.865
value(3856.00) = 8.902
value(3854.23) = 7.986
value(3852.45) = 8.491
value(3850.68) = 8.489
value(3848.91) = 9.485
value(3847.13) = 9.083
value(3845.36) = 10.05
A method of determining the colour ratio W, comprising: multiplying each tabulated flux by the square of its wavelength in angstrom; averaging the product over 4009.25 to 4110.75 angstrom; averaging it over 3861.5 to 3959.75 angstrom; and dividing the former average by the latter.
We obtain 1.6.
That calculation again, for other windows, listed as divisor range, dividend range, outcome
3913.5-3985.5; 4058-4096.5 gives 1.68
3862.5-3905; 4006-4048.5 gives 1.62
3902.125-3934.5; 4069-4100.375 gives 1.61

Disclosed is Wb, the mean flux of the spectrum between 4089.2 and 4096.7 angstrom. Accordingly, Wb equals 14.2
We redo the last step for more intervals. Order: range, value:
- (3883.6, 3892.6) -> 7.83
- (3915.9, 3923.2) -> 10.4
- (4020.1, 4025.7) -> 13.9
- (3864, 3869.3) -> 9.6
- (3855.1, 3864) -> 8.04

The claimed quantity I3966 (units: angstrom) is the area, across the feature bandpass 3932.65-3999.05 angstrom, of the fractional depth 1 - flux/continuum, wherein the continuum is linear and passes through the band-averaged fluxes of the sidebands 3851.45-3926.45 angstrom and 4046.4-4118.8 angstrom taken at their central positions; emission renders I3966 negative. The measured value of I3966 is 8.57 angstrom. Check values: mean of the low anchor 9.43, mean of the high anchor 13.5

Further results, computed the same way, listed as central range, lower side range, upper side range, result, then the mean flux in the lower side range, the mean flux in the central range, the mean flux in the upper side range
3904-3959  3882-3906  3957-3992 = 3.0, 9.32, 9.05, 9.88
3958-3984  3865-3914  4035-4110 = 5.5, 9.45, 8.88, 13.5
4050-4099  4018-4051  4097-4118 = -3.7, 13.6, 13.9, 12.4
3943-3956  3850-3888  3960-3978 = -2.7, 8.5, 9.59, 7.78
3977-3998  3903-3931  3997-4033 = 0.2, 9.93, 12.8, 14.1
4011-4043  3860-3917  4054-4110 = -4.8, 9.46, 14.1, 13.4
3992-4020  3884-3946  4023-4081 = -4.6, 9.01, 14.1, 13.6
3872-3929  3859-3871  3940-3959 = -3.3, 8.87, 9.64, 9.44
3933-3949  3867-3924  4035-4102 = 5.0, 9.63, 7.34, 13.6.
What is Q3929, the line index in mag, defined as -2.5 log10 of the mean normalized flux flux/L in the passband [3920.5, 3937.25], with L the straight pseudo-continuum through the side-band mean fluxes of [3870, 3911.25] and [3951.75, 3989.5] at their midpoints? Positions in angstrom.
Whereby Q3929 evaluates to 0.29 mag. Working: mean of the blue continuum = 9.27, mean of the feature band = 7.31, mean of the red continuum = 9.8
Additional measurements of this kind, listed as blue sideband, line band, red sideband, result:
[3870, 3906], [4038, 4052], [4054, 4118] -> -0.07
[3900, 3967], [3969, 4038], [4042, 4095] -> -0.12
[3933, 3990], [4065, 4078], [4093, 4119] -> -0.15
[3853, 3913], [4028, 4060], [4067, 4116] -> -0.10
